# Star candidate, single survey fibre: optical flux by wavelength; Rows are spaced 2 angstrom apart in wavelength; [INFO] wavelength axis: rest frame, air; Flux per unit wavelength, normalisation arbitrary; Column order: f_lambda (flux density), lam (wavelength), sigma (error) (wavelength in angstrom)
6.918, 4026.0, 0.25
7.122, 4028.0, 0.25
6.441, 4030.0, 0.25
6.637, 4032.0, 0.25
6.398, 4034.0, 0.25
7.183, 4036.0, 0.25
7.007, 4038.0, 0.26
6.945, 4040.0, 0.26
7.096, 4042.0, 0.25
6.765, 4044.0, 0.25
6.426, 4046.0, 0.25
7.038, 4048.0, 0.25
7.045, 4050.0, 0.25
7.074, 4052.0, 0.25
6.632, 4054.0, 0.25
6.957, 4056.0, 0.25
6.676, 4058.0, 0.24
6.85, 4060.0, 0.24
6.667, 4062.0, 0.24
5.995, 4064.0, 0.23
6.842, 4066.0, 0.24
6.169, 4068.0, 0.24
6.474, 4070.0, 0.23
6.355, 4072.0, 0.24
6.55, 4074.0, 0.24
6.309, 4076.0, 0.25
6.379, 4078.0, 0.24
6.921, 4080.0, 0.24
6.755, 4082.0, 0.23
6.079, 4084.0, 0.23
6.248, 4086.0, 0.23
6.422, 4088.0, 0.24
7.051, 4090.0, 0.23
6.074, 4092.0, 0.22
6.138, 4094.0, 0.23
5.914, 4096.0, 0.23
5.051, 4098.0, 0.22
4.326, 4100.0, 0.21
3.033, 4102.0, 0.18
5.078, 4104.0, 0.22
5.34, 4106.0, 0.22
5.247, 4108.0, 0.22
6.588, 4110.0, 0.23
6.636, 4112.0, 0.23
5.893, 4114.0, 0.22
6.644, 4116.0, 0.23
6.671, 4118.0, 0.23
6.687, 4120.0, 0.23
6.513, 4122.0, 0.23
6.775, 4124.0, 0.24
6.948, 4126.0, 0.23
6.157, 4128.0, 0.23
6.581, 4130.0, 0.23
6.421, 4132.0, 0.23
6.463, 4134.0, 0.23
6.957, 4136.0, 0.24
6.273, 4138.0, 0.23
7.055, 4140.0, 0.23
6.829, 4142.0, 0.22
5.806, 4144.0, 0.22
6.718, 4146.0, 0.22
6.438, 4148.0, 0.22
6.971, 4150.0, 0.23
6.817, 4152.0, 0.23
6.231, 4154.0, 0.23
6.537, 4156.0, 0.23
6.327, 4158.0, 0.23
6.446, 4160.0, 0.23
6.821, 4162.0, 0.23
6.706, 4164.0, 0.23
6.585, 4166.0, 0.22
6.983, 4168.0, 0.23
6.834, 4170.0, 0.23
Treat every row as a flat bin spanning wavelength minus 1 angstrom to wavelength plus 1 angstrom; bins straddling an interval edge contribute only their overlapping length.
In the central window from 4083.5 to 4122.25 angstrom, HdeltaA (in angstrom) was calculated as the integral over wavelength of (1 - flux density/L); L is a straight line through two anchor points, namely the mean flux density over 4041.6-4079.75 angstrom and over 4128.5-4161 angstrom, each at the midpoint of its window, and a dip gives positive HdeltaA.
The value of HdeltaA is 4.3 angstrom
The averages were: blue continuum 6.65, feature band 5.87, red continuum 6.55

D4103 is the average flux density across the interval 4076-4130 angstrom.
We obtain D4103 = 6.07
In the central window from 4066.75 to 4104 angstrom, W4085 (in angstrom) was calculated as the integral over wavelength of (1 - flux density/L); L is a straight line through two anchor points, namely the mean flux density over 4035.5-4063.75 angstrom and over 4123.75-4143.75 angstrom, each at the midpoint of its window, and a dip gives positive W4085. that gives 4.2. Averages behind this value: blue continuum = 6.85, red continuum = 6.61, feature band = 5.99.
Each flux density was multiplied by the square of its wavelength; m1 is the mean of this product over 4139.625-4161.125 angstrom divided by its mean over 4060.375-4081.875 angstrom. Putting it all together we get 1.0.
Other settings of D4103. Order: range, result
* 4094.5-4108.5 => 4.89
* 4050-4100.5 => 6.39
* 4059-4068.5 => 6.52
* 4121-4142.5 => 6.63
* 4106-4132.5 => 6.4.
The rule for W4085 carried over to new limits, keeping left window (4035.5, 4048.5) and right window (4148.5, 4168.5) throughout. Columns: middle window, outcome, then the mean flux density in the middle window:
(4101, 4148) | 3.3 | 6.24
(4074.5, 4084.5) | 0.4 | 6.51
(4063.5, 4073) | 0.6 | 6.39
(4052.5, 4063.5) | 0.2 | 6.74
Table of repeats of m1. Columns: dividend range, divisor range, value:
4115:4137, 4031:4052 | 1.01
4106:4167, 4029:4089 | 1.02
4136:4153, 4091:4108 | 1.32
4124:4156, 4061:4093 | 1.05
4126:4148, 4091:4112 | 1.25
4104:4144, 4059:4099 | 1.03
